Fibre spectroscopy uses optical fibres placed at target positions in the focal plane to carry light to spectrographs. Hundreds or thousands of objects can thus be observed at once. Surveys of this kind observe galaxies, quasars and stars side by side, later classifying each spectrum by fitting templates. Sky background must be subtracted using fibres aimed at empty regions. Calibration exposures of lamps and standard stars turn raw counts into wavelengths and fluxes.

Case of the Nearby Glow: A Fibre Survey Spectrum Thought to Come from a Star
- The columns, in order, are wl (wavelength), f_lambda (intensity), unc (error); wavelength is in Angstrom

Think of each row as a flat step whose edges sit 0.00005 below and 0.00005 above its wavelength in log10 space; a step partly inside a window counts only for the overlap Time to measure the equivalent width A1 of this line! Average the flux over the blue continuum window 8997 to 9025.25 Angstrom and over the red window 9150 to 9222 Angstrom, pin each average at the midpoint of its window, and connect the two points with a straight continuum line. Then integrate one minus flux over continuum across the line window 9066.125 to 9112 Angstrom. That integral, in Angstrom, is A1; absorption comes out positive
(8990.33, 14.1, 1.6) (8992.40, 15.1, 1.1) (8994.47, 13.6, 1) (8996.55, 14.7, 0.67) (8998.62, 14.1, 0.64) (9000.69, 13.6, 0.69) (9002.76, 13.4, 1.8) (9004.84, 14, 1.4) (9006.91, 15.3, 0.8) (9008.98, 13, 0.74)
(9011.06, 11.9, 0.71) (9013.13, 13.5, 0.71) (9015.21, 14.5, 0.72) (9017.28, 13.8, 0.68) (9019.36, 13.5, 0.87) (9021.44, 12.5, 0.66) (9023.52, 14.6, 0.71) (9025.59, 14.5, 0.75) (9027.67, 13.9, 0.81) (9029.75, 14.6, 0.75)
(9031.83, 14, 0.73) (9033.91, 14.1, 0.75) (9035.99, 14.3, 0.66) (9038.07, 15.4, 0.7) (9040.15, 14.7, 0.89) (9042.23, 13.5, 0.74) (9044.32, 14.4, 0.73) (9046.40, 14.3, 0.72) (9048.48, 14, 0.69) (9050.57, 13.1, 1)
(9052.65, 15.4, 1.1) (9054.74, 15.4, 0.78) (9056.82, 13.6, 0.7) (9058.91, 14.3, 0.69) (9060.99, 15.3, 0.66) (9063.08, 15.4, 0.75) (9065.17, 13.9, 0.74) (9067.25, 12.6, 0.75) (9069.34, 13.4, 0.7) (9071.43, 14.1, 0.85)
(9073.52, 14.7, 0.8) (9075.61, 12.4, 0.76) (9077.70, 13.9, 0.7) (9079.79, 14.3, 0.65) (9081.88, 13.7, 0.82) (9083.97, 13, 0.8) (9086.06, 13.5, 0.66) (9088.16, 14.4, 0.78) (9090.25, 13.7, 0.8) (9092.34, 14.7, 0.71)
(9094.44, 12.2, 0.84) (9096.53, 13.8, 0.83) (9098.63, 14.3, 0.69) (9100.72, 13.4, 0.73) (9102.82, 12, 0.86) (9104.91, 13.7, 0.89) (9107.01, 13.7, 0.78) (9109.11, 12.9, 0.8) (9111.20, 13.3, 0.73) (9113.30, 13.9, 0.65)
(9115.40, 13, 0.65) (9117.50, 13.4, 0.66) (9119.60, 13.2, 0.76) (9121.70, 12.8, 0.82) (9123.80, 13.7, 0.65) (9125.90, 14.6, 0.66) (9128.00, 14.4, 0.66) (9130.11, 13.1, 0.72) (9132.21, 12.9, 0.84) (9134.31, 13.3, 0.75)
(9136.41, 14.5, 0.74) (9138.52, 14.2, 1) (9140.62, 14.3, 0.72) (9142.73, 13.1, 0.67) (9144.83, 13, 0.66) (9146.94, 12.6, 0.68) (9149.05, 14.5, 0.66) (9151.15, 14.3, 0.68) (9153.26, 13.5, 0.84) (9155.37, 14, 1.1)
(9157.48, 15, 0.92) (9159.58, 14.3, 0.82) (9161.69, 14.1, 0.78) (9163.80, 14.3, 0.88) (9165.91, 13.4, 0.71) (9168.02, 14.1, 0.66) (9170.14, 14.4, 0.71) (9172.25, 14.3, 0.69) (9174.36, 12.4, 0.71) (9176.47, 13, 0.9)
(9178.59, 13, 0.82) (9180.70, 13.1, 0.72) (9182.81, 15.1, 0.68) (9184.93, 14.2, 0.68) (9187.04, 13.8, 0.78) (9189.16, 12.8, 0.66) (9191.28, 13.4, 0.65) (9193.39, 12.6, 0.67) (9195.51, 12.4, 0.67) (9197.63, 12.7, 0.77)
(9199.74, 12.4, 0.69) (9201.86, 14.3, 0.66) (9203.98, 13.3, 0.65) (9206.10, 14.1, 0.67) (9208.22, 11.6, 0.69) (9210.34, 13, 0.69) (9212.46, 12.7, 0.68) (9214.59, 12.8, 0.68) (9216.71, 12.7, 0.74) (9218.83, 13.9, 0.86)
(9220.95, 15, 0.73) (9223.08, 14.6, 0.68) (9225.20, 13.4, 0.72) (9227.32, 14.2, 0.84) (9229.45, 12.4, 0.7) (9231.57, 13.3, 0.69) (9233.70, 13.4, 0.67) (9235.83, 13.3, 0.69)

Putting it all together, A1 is 0.34 Angstrom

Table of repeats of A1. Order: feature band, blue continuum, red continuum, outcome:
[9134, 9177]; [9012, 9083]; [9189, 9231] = -1.07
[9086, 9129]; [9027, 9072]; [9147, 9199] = 1.32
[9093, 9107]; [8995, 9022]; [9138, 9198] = 0.37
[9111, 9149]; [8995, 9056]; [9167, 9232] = 0.30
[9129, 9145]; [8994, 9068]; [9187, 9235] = 0.00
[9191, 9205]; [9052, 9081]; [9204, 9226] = 0.49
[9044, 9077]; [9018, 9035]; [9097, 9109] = -1.03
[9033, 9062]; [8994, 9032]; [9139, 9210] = -1.34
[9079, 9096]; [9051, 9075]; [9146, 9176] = 0.63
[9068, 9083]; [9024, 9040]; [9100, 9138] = 0.19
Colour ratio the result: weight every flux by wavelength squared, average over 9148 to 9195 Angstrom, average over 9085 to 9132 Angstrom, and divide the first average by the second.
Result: 1.03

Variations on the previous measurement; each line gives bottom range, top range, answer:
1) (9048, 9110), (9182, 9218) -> 0.98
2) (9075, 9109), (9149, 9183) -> 1.04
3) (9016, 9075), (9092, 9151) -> 0.97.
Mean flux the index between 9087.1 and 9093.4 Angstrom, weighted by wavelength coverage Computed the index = 14.2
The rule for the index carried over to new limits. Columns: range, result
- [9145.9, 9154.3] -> 13.7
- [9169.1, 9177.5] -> 13.5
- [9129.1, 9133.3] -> 13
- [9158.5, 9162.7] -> 14.2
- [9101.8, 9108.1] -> 13.1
